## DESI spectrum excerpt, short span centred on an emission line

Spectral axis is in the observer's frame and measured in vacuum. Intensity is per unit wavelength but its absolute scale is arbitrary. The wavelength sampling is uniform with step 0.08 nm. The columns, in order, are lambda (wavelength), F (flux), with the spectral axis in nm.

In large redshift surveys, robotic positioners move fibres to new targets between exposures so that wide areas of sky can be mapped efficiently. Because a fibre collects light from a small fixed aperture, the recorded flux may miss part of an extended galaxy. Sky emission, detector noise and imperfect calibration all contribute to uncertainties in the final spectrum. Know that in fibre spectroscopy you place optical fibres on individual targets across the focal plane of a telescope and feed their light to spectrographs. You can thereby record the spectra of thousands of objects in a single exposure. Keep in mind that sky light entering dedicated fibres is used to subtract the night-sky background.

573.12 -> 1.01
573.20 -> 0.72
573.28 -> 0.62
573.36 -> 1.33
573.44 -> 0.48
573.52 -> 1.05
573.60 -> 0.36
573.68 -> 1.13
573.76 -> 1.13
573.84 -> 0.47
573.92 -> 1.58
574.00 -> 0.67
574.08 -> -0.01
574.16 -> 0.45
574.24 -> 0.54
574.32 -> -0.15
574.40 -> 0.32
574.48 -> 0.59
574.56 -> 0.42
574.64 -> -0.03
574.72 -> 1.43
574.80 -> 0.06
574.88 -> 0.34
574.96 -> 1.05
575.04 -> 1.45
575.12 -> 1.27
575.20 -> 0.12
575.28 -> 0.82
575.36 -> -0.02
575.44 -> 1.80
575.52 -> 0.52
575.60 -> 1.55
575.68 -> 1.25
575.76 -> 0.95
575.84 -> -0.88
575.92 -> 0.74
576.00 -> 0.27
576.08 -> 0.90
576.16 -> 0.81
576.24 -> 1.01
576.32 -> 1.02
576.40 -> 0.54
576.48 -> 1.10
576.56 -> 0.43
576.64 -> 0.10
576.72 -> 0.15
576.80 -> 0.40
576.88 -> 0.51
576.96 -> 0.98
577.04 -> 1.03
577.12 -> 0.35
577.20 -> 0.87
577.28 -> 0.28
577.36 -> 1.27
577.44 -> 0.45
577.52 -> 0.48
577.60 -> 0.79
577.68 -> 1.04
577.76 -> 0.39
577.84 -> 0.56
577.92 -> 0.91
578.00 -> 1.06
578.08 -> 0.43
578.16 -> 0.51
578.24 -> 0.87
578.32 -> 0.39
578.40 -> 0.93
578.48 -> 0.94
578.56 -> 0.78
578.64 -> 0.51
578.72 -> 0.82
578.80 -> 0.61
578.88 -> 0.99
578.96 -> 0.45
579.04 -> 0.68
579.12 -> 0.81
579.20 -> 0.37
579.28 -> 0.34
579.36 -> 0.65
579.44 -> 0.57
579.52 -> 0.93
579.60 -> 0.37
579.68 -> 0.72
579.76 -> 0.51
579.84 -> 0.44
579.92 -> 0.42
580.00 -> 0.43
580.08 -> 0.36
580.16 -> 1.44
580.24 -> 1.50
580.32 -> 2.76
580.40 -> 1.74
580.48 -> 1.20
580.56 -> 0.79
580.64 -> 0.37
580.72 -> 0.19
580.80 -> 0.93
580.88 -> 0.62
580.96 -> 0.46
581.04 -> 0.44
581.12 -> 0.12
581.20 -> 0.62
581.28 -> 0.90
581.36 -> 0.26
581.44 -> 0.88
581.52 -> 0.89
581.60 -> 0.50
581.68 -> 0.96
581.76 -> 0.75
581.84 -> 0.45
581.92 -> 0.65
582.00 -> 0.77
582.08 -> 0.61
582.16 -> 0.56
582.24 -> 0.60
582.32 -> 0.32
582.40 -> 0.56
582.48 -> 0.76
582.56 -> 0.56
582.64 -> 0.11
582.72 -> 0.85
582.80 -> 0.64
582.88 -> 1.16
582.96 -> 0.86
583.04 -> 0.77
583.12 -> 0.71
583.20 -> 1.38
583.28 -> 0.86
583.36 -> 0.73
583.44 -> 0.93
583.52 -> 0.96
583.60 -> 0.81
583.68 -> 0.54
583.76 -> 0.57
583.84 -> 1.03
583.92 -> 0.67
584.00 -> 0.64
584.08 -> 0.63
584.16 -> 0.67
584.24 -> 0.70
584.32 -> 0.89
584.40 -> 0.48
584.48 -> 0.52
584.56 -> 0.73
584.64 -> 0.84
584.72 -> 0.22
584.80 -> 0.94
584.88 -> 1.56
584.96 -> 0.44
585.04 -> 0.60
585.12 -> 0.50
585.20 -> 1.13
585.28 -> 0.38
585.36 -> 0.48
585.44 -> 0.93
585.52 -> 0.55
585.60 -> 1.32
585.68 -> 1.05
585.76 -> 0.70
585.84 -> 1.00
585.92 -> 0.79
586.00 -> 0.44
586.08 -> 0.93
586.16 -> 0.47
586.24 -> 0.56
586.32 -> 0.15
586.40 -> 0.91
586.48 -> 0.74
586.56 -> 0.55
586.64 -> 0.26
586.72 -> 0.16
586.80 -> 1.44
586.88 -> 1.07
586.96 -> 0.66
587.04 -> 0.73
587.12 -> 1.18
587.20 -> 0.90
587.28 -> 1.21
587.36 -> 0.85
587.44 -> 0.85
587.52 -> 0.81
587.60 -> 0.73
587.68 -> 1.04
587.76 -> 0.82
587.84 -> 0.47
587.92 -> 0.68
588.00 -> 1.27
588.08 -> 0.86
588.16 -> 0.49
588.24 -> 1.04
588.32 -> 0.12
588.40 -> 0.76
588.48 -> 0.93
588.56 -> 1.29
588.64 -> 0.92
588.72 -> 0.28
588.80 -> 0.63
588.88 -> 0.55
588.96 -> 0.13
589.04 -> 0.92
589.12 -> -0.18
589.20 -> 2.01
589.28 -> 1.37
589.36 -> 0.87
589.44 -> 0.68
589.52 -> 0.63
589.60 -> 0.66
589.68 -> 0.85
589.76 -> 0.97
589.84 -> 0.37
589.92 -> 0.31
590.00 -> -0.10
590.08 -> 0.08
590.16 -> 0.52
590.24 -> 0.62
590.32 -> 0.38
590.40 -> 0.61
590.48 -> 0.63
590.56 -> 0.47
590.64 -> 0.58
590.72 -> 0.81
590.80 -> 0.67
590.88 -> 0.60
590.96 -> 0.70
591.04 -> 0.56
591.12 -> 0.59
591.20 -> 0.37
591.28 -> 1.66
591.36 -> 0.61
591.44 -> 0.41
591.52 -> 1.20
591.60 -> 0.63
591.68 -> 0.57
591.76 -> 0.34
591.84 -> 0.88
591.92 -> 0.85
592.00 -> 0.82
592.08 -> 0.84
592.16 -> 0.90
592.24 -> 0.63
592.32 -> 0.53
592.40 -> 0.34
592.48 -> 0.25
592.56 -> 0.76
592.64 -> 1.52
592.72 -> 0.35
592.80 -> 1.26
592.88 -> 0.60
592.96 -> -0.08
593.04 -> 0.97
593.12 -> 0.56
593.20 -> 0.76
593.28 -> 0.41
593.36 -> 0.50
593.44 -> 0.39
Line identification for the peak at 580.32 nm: H-gamma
